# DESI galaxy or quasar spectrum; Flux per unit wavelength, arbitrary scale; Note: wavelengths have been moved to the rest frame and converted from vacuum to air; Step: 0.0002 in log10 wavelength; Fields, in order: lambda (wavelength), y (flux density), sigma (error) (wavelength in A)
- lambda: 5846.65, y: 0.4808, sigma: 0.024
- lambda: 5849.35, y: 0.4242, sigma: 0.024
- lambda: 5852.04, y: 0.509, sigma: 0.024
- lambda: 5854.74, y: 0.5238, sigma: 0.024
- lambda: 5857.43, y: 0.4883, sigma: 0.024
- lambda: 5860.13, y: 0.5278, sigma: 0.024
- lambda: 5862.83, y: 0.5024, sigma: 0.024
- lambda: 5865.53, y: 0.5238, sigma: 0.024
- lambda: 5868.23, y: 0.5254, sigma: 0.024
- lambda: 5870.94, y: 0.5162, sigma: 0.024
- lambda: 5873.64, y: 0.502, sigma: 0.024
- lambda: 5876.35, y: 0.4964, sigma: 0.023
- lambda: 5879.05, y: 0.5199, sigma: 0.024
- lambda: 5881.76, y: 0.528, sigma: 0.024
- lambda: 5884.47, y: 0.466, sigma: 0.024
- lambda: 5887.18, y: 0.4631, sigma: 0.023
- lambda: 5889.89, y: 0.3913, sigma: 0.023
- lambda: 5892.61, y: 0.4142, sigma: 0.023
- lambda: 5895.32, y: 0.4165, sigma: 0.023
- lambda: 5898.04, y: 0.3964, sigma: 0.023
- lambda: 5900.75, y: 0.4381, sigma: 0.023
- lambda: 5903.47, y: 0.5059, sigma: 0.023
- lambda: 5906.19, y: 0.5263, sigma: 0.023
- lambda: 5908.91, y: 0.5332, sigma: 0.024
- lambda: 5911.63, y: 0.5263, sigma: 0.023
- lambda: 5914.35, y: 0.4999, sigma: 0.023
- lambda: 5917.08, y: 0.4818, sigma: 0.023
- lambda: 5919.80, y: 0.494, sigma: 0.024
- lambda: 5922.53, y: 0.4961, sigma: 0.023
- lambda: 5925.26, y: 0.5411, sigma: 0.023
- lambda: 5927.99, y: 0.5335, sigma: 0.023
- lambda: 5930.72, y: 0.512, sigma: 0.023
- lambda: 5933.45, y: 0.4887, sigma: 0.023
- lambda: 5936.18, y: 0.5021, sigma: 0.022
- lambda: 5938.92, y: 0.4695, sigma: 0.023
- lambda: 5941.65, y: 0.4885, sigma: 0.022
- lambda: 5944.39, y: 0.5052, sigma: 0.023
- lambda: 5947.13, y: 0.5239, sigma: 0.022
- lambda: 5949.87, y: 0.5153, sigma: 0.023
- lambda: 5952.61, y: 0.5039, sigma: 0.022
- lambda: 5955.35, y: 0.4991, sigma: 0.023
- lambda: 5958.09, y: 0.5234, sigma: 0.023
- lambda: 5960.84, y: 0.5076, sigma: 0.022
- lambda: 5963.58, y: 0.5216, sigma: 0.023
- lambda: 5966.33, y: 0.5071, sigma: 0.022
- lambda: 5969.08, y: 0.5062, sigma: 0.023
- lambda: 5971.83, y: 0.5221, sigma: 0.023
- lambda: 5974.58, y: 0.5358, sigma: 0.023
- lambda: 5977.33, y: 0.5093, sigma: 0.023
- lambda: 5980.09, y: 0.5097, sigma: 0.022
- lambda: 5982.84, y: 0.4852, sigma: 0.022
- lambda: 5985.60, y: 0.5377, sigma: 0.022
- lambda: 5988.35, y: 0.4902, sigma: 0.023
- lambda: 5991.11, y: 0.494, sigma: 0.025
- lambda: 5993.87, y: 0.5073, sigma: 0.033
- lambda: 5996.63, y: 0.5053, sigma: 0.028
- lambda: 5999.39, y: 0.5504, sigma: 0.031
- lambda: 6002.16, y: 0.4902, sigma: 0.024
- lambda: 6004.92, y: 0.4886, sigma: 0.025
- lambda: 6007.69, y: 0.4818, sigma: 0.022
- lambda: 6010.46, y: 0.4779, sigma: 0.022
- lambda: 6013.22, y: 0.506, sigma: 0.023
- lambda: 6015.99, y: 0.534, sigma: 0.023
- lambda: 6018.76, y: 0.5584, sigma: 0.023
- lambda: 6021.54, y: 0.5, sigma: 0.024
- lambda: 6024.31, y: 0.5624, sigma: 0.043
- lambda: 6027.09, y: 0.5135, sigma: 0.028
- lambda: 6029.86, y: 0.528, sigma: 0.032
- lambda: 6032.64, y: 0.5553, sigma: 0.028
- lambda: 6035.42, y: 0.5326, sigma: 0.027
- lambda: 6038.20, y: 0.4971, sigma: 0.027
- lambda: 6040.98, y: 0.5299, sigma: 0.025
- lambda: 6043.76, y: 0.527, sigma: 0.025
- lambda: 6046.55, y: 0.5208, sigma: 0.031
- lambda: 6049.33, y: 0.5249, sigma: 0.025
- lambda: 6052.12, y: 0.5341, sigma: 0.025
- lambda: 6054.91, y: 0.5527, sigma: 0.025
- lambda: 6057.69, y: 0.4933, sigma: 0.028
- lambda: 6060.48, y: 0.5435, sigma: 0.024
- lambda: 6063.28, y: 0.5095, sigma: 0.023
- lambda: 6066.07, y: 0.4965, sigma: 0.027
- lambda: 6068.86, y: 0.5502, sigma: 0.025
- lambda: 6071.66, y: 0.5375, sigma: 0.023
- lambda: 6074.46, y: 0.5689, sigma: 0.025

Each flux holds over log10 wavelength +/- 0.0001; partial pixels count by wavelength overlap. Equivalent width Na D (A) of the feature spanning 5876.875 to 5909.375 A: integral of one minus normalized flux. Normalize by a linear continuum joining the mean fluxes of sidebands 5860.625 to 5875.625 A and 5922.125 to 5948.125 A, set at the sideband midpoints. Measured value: 2.9 A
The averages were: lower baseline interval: 0.514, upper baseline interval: 0.506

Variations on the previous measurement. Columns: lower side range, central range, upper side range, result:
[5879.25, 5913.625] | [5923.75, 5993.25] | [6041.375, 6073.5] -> -2.50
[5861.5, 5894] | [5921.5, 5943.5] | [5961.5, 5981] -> -0.01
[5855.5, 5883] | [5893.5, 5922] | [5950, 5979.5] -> 1.79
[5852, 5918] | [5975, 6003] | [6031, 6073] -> 0.17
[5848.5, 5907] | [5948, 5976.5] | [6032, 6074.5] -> -0.57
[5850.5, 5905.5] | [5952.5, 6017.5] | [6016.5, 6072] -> 0.48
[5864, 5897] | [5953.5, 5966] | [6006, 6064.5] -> -0.26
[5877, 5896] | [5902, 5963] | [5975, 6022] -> -3.63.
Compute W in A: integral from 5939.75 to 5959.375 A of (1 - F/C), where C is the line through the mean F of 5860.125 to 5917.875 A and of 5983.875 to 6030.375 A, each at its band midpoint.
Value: -0.3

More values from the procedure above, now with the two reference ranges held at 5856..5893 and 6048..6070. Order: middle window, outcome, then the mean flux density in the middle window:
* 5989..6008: 0.42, 0.503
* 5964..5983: -0.11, 0.513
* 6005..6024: 0.23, 0.511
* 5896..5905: 0.92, 0.446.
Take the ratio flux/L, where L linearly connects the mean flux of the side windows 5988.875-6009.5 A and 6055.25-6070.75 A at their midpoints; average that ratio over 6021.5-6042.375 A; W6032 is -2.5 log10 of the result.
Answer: -0.037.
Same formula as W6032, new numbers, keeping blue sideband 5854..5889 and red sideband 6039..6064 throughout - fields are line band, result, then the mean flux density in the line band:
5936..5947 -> 0.04 mag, 0.494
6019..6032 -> -0.02 mag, 0.53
